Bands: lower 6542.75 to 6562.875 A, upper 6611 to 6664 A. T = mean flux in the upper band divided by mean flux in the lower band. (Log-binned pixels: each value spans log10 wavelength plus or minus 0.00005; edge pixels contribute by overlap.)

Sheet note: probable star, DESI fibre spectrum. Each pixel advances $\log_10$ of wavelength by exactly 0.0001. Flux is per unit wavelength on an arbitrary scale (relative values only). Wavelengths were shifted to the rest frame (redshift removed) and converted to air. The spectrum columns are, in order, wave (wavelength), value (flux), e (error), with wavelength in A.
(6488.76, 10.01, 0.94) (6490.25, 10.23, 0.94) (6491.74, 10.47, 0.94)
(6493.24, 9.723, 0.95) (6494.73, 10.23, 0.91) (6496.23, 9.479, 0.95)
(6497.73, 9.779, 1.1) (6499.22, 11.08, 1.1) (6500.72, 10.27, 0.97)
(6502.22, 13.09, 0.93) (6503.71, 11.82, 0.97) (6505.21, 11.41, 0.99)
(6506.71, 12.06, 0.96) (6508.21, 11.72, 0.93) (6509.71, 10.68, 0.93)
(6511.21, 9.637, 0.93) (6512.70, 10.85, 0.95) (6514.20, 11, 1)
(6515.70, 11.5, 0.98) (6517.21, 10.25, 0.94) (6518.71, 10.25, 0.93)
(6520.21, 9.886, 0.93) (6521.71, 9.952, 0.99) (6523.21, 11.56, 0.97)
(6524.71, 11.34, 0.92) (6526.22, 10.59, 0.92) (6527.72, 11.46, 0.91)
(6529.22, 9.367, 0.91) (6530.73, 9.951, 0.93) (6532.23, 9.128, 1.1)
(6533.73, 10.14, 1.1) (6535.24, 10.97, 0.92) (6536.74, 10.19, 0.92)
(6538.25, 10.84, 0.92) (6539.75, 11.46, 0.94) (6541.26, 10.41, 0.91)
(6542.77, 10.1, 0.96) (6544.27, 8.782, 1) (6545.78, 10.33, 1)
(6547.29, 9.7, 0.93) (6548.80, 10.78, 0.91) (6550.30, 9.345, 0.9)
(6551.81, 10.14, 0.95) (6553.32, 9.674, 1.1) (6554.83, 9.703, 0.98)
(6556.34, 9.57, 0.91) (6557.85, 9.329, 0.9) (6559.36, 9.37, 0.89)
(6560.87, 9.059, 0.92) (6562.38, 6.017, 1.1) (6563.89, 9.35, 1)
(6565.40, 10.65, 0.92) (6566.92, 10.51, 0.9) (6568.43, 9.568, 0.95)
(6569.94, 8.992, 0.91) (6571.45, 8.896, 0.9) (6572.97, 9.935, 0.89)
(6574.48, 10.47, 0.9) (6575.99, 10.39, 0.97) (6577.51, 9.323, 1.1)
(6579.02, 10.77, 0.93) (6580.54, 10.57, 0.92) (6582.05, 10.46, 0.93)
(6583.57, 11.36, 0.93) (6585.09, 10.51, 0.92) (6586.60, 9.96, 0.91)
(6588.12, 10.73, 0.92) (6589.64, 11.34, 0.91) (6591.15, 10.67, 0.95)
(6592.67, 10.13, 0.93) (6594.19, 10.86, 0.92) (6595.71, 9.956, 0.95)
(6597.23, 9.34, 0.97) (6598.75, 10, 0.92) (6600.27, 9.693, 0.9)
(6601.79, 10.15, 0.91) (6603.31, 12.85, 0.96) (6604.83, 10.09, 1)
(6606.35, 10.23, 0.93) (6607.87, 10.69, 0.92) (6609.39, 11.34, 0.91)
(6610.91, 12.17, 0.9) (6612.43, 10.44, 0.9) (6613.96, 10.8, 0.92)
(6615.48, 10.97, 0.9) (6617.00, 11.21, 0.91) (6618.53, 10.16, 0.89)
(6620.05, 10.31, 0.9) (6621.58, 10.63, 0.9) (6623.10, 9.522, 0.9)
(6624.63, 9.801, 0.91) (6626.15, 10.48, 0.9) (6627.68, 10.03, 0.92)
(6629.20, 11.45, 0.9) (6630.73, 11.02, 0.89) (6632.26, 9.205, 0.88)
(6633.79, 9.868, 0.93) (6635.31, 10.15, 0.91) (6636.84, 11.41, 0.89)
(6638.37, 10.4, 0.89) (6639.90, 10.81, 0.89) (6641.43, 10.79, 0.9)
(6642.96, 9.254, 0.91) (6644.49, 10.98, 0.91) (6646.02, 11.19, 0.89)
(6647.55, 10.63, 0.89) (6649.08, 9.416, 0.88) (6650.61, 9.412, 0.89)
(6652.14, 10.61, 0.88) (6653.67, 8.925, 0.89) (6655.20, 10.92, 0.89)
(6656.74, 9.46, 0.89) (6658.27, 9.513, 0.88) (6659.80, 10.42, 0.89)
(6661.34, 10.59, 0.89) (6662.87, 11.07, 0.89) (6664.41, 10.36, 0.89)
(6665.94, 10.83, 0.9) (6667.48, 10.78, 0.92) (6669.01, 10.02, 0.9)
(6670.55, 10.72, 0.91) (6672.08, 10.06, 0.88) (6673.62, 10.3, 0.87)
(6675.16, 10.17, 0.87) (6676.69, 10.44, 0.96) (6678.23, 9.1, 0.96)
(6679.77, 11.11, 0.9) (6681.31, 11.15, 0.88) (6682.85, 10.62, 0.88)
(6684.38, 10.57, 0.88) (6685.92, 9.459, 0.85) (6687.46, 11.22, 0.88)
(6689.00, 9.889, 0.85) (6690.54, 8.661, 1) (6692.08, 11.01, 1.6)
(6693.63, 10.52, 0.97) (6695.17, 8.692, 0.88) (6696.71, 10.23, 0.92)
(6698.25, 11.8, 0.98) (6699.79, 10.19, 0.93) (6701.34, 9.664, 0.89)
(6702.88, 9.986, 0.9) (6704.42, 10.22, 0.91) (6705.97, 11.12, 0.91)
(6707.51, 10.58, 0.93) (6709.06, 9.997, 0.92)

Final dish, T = 1.10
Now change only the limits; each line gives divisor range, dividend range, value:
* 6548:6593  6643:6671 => 1.04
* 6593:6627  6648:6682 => 0.97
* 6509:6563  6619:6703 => 1.02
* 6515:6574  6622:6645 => 1.04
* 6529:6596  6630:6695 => 1.03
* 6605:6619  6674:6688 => 0.96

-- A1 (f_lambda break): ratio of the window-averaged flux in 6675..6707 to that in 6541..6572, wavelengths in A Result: 1.08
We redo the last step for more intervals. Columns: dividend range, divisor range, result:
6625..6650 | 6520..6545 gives 1.01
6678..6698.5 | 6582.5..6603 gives 0.99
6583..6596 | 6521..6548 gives 1.03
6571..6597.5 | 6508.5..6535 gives 0.99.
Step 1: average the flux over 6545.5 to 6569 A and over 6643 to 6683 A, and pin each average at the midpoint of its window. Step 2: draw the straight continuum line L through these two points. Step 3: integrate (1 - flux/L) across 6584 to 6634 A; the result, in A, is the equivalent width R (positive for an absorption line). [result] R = -3.0 A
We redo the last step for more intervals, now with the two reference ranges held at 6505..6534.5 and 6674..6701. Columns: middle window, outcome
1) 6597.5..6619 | -0.6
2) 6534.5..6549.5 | 0.3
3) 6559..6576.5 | 1.8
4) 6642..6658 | 0.4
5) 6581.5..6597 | -0.1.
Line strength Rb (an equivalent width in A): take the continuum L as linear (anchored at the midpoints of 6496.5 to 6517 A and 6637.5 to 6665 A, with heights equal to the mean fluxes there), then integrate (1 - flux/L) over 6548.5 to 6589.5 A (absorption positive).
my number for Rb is 3.4 A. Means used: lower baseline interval 11.1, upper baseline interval 10.3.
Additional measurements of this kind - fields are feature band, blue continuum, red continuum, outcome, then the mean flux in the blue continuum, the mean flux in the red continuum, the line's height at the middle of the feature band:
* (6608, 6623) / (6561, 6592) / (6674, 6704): -1.10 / 10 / 10.2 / 10.1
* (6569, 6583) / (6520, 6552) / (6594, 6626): 0.58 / 10.3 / 10.5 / 10.4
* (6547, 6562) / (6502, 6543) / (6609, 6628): 1.58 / 10.7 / 10.6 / 10.7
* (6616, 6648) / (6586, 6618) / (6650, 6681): 0.05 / 10.6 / 10.3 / 10.5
